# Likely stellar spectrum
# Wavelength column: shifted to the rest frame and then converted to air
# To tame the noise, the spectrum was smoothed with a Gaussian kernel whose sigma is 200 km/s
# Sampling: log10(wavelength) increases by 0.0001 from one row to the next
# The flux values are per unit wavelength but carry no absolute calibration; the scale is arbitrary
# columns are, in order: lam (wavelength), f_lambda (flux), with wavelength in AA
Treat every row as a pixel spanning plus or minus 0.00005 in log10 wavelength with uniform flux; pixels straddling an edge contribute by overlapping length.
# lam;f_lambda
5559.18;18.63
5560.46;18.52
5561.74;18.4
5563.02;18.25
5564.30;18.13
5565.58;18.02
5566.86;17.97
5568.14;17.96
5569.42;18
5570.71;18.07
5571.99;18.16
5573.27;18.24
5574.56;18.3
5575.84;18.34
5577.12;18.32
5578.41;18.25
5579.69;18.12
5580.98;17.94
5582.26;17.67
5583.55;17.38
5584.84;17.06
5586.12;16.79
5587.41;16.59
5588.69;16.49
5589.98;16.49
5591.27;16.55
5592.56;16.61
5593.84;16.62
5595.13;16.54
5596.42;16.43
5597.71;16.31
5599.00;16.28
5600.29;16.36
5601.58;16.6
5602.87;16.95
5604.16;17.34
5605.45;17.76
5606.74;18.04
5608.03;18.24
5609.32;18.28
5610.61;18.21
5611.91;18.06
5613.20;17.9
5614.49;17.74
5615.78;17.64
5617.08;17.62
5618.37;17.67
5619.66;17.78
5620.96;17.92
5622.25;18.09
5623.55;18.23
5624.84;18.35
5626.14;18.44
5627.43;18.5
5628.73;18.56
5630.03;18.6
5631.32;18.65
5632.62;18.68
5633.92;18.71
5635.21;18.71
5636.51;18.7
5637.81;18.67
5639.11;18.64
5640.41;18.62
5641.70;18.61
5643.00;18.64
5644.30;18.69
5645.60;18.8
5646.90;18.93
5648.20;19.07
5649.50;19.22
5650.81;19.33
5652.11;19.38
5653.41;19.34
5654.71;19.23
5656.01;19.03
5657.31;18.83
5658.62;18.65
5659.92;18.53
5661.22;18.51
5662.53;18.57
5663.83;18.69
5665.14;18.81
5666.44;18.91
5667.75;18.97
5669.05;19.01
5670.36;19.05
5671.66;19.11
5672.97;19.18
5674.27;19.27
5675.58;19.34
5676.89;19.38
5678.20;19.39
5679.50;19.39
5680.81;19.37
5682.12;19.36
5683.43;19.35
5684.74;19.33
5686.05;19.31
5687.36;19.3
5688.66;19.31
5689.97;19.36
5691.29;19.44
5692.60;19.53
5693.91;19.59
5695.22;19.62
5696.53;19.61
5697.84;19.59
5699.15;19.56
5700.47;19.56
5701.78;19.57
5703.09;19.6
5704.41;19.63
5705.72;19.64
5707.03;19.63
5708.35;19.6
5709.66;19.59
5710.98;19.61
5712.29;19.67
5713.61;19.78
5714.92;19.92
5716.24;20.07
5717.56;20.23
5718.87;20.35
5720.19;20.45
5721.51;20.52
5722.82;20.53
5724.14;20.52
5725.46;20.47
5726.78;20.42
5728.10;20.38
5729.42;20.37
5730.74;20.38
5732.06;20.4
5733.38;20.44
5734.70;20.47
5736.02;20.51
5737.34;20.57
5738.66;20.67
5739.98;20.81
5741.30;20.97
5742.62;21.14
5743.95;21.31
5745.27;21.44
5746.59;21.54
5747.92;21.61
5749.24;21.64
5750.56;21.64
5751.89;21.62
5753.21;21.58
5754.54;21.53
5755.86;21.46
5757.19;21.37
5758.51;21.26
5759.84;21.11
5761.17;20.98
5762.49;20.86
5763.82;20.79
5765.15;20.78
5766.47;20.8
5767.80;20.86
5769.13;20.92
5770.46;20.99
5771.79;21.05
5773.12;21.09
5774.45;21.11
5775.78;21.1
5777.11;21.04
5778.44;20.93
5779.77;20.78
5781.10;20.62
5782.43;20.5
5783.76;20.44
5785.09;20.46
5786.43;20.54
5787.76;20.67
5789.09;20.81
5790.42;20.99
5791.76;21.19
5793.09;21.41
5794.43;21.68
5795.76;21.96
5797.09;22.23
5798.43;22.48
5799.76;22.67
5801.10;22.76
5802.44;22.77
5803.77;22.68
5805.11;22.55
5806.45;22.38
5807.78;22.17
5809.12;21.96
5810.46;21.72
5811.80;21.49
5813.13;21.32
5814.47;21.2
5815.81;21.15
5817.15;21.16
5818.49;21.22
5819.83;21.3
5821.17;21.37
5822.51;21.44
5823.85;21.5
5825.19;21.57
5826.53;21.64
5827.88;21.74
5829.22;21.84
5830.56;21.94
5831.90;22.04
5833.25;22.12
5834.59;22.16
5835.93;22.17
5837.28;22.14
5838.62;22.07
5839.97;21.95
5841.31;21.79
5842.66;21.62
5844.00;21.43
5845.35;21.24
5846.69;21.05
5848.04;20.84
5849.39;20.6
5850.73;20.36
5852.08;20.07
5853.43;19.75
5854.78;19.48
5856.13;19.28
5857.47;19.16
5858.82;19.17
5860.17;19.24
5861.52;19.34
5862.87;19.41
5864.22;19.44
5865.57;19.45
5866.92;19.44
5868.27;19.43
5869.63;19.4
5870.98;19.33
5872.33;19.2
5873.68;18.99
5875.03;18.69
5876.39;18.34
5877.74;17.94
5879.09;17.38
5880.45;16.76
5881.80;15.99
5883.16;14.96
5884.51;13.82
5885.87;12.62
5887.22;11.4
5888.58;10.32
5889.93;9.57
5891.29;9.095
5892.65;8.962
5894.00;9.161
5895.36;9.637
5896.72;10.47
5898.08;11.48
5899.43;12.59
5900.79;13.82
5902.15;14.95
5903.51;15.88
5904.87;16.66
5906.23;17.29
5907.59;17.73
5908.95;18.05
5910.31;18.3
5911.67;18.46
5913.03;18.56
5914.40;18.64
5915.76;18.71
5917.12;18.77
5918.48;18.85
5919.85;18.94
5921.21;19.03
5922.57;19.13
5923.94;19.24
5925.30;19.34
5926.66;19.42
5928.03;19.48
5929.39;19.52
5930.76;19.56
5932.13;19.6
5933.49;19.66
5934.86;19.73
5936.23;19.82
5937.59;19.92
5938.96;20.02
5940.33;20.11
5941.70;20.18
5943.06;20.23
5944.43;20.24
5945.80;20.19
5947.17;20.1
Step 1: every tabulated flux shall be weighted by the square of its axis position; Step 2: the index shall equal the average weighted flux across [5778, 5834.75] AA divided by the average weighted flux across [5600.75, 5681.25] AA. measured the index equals 1.23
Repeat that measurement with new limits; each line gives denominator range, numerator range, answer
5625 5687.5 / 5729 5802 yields 1.16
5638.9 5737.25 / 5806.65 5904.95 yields 1.01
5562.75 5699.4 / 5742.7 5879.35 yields 1.22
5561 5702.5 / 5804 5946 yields 1.11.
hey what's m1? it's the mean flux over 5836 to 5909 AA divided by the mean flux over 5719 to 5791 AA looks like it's 0.82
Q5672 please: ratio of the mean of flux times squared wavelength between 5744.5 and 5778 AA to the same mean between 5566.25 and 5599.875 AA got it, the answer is 1.30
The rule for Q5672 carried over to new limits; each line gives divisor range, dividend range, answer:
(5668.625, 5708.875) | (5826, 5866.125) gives 1.13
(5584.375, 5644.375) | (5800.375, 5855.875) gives 1.31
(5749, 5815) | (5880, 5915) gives 0.68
